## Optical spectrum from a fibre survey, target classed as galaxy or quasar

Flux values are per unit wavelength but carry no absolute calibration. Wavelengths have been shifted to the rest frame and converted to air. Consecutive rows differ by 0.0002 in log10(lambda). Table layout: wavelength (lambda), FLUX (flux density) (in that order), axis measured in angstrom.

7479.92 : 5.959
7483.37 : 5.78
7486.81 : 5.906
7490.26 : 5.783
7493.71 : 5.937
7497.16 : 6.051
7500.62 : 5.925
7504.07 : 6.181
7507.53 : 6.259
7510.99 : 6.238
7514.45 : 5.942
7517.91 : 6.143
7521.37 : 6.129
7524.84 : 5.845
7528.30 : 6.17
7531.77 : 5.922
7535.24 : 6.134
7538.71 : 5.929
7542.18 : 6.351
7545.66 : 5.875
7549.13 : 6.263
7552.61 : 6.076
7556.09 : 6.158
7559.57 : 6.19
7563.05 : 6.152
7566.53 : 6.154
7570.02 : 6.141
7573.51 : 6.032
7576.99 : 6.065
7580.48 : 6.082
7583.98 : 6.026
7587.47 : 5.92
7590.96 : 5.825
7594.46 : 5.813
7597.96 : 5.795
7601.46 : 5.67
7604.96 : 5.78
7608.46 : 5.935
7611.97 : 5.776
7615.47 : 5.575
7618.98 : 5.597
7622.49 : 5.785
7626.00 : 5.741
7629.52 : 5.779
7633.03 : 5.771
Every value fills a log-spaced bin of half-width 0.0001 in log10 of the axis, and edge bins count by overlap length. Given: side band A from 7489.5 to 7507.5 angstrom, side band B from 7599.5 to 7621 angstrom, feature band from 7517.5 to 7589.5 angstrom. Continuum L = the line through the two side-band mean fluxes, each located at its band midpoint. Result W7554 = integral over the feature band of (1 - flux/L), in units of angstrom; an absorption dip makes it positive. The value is -2.6 angstrom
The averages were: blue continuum 6.01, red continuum 5.72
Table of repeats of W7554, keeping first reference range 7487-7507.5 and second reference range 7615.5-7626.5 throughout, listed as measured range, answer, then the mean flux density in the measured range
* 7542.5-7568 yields -1.26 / 6.14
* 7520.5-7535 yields -0.26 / 6.02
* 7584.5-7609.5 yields -0.37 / 5.83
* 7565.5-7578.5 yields -0.65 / 6.1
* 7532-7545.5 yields -0.45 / 6.08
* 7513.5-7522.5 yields -0.21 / 6.08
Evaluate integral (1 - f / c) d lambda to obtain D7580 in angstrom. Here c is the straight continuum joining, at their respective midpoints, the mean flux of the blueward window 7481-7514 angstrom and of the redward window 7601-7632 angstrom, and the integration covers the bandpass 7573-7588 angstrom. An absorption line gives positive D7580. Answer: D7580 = -0.5 angstrom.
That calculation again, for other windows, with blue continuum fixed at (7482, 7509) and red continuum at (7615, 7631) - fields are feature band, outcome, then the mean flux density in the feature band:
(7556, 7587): -1.5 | 6.1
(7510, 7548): -1.0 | 6.06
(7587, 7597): -0.1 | 5.84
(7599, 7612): -0.1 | 5.79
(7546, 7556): -0.5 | 6.13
